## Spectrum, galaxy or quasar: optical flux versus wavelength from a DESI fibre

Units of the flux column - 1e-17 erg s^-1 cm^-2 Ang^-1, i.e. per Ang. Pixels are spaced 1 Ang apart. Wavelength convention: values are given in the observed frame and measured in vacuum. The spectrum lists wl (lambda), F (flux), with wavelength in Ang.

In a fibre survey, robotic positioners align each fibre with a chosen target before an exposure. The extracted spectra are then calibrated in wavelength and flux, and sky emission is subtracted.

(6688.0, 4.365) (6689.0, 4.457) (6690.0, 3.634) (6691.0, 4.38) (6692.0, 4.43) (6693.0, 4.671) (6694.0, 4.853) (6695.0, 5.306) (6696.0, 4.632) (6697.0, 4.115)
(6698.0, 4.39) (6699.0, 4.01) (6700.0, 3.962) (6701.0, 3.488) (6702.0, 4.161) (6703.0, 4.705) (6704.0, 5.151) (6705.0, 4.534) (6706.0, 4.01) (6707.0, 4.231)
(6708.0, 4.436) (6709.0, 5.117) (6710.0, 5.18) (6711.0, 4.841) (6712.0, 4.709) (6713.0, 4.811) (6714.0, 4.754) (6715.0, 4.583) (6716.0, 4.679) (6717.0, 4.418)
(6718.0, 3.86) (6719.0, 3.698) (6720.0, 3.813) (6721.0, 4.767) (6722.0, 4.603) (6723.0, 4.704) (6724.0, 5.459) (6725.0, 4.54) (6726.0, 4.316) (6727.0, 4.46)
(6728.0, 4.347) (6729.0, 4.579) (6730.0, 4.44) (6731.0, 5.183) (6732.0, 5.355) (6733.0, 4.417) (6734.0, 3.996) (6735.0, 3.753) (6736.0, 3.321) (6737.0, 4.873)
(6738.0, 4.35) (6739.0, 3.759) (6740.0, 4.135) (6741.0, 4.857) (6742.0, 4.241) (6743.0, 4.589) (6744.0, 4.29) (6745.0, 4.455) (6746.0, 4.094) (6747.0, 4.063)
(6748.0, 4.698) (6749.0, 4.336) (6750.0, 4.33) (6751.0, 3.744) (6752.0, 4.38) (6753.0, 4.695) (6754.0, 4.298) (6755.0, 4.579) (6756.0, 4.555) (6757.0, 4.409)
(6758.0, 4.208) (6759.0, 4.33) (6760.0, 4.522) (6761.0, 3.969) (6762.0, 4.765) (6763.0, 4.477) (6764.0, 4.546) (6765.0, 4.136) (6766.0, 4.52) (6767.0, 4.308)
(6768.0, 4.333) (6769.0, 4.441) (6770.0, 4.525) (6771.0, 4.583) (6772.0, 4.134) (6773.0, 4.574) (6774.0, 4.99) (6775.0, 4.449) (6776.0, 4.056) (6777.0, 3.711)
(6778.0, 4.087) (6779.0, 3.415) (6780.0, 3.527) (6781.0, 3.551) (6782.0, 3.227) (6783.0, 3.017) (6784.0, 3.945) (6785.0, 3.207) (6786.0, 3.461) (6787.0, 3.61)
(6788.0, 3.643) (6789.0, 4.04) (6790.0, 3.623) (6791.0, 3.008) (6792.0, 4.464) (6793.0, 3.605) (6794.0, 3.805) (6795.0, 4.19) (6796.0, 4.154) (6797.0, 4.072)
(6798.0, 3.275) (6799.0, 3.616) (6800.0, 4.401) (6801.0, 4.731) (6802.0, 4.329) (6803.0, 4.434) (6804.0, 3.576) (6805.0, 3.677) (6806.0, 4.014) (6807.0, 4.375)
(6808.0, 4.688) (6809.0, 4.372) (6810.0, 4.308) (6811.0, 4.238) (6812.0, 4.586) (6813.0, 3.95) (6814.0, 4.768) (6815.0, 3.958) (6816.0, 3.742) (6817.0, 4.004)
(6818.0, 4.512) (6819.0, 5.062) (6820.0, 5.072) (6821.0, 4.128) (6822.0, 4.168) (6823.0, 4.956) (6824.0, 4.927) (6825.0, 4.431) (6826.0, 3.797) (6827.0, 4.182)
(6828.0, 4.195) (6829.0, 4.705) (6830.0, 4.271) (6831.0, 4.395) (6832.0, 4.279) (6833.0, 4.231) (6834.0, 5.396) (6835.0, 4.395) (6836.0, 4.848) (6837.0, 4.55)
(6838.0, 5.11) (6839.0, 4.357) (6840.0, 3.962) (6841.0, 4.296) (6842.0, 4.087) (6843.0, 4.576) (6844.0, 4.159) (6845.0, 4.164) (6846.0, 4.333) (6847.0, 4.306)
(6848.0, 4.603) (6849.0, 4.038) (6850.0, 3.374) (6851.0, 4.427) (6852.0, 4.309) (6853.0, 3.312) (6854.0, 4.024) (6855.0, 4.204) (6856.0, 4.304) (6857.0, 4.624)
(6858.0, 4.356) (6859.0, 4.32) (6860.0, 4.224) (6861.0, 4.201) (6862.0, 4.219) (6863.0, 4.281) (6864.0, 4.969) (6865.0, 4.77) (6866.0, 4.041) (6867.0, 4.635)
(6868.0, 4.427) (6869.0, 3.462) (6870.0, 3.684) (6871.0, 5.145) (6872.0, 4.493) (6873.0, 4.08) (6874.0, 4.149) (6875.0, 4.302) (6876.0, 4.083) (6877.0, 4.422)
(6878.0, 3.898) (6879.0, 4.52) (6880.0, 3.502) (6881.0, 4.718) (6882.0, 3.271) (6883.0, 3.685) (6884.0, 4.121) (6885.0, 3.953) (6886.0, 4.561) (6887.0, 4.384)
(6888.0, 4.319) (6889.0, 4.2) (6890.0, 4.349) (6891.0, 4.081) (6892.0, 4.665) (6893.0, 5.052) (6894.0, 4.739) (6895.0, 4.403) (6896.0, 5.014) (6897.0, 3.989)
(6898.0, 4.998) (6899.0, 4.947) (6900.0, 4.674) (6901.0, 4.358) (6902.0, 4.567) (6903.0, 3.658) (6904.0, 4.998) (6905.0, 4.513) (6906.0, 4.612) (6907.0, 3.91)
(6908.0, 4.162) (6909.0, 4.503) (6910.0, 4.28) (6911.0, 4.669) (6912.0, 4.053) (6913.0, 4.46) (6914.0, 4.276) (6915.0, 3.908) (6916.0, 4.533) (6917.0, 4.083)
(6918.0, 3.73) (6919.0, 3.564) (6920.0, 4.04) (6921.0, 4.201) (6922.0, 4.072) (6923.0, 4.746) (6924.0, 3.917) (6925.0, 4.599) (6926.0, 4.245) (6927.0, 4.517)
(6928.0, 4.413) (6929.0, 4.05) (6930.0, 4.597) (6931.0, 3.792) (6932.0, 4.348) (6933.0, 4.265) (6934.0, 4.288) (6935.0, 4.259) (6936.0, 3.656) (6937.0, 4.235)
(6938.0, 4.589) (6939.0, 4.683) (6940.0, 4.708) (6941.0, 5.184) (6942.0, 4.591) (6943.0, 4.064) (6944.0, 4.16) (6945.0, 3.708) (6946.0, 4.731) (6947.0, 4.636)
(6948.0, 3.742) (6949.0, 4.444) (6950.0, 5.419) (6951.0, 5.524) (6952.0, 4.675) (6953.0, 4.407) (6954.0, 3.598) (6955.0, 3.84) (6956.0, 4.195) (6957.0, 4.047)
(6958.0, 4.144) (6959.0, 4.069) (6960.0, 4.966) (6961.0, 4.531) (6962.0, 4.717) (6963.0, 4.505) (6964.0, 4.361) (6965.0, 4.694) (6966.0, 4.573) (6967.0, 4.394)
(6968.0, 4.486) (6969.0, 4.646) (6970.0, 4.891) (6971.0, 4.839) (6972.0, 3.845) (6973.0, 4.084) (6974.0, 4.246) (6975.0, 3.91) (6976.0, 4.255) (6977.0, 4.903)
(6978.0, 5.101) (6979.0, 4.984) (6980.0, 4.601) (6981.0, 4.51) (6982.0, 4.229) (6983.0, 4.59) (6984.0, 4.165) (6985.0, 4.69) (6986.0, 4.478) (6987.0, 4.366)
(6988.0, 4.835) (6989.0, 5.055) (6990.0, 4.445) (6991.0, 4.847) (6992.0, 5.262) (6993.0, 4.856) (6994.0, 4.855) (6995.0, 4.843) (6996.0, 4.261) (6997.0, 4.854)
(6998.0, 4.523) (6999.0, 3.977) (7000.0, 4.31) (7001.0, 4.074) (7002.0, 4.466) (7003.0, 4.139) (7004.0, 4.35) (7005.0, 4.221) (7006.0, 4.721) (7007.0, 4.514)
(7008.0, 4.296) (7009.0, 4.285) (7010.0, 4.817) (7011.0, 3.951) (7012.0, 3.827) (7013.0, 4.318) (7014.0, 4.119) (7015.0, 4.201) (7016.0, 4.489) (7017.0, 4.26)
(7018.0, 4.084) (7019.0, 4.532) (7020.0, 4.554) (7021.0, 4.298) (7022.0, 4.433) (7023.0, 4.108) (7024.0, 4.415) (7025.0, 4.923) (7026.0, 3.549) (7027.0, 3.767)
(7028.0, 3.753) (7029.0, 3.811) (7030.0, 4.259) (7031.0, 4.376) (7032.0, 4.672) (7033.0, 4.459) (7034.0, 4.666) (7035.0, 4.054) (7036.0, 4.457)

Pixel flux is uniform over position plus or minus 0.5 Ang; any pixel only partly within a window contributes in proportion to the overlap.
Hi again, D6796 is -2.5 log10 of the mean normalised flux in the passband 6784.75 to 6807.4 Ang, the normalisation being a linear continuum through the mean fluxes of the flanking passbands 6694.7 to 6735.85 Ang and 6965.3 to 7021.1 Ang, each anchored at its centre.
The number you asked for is 0.154 mag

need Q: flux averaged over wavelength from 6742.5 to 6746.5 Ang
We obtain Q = 4.36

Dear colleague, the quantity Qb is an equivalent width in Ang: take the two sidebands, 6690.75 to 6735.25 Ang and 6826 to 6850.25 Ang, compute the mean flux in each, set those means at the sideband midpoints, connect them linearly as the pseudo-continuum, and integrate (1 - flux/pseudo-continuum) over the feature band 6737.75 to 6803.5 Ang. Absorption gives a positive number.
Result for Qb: 4.6 Ang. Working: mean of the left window 4.51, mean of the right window 4.37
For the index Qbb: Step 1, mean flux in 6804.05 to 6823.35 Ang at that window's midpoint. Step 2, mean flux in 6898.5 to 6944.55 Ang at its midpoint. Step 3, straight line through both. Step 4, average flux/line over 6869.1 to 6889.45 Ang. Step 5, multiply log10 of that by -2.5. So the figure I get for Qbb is 0.04 mag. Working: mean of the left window 4.32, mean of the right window 4.32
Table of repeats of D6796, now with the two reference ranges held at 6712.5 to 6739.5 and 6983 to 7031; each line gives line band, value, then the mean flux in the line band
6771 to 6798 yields 0.16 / 3.83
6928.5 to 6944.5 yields 0.01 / 4.34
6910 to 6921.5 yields 0.07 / 4.14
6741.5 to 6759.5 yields 0.02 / 4.35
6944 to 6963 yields 0.00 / 4.41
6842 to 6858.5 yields 0.06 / 4.19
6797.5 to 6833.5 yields 0.03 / 4.29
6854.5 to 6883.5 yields 0.04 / 4.24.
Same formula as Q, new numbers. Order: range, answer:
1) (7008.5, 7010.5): 4.55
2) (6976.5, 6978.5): 5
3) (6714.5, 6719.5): 4.25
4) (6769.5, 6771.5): 4.55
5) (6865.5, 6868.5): 4.37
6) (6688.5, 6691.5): 4.16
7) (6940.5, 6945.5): 4.34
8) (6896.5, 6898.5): 4.49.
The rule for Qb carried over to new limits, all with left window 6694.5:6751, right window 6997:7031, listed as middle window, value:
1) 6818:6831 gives -0.33 Ang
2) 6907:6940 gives 0.57 Ang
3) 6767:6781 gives 0.67 Ang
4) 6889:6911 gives -0.83 Ang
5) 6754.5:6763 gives -0.01 Ang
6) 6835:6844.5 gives -0.15 Ang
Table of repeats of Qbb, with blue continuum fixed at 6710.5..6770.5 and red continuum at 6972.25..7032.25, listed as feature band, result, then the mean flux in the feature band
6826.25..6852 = 0.01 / 4.36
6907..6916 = 0.03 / 4.28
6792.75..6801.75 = 0.11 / 4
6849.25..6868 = 0.04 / 4.26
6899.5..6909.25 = 0.00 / 4.39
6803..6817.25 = 0.06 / 4.17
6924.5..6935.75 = 0.03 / 4.29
